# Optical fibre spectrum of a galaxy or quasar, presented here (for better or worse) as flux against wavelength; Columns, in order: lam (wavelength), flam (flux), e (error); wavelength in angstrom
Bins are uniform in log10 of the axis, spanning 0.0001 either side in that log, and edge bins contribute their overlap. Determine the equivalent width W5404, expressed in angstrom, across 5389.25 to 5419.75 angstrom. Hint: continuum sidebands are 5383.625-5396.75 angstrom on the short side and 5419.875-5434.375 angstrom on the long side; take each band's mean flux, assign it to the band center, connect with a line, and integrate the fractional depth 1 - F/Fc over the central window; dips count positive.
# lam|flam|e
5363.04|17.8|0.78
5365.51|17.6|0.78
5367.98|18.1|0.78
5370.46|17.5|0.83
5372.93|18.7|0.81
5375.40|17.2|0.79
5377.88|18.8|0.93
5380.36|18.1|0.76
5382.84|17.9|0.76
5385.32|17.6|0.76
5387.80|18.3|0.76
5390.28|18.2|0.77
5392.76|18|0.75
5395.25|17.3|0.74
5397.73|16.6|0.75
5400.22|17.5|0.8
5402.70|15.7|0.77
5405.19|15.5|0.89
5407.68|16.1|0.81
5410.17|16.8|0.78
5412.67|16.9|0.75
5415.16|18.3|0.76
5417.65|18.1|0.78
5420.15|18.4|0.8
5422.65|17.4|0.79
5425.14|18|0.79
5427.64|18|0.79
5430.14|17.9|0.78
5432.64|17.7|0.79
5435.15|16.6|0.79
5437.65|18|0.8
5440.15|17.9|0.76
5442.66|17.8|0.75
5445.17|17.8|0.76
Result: 1.3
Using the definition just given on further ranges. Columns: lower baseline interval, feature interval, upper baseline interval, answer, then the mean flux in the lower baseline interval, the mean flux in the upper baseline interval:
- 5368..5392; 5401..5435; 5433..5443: 0.9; 18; 17.6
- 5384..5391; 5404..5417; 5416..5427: 0.9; 18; 18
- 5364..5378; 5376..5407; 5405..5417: 0.0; 17.9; 16.9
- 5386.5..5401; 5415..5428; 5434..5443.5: -0.3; 17.7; 17.6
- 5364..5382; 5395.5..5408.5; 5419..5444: 1.1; 18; 17.8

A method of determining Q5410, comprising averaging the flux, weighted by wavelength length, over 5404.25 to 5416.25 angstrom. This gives 16.7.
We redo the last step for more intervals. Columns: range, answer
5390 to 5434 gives 17.3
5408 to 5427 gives 17.6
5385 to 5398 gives 17.8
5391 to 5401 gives 17.4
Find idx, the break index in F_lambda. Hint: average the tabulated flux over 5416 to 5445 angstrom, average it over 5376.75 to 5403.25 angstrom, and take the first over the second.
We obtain 1.01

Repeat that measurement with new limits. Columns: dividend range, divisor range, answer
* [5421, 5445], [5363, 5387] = 0.99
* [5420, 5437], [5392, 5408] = 1.06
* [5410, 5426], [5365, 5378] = 0.99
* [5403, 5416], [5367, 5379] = 0.92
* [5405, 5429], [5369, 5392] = 0.97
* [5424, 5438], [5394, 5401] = 1.03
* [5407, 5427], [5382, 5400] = 0.99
